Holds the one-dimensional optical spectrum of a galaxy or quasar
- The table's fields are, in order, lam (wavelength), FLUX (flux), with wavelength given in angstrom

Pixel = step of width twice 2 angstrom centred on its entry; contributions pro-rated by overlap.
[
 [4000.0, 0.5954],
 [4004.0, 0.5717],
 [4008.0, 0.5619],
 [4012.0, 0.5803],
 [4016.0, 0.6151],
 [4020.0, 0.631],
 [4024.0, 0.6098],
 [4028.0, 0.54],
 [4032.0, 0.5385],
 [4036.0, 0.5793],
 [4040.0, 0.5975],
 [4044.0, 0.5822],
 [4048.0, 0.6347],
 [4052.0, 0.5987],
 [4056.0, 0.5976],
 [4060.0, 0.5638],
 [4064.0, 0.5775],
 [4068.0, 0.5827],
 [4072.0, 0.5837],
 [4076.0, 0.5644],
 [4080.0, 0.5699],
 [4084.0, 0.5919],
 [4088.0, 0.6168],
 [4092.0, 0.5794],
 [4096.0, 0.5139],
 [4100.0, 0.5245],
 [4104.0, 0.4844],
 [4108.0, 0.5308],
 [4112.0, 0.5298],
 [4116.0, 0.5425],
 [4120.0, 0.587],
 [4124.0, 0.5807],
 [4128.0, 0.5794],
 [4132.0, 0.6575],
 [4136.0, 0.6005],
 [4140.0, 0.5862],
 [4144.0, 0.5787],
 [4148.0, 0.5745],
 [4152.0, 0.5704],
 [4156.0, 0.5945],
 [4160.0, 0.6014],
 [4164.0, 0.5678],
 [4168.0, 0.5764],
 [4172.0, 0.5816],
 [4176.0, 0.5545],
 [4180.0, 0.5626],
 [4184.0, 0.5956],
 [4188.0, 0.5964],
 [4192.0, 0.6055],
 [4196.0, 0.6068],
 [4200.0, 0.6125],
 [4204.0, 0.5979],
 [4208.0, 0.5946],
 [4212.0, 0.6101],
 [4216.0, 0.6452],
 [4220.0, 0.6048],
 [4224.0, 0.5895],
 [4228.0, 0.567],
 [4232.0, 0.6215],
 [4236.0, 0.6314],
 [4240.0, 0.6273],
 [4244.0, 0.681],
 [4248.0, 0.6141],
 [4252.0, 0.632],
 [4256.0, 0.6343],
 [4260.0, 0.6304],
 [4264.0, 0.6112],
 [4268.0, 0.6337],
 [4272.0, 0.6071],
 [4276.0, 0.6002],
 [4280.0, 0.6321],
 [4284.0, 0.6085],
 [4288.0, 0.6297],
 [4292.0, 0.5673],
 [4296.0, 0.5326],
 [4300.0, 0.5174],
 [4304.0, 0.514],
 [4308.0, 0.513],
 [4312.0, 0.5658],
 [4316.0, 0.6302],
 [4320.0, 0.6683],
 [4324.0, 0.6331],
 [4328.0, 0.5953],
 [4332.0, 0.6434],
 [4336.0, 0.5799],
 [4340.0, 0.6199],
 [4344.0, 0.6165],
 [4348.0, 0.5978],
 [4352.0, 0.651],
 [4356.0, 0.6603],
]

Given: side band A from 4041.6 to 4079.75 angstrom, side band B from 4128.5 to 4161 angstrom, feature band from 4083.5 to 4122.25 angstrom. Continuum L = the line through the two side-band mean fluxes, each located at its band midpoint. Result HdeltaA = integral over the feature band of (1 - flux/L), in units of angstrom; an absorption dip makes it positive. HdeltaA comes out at 2.7 angstrom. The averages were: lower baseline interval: 0.587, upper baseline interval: 0.595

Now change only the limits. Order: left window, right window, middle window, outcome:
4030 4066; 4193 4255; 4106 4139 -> 1.2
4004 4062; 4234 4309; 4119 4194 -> 1.0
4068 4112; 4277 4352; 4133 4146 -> -0.7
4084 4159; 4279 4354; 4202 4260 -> -3.4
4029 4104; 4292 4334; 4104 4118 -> 1.2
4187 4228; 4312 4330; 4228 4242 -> -0.2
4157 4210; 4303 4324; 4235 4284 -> -3.3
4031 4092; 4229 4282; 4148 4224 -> 2.4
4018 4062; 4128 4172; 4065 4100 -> 1.0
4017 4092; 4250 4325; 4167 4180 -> 0.5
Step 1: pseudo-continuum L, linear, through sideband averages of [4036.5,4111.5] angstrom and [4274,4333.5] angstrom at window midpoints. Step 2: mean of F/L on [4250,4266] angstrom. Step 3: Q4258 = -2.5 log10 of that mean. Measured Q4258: -0.073 mag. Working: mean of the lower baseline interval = 0.571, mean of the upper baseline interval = 0.59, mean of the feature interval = 0.627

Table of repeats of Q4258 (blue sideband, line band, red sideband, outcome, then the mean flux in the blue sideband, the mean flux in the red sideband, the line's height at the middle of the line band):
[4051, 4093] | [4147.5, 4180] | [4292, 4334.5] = 0.011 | 0.584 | 0.581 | 0.583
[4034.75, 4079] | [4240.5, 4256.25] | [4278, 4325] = -0.099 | 0.587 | 0.583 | 0.584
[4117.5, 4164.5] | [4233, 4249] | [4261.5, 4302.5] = -0.082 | 0.59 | 0.593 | 0.592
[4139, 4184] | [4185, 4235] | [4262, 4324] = -0.041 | 0.578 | 0.59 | 0.582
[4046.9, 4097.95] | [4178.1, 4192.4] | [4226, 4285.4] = 0.033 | 0.582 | 0.622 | 0.607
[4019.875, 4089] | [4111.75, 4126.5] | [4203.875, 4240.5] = 0.056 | 0.585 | 0.609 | 0.594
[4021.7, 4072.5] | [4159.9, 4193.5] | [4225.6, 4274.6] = 0.052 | 0.584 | 0.624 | 0.609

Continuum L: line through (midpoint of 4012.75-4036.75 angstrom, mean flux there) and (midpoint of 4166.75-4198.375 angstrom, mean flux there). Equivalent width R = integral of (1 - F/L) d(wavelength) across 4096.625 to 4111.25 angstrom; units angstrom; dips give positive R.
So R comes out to 1.8 angstrom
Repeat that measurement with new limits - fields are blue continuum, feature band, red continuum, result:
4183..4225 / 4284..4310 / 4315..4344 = 2.9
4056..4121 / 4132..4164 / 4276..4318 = -1.5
